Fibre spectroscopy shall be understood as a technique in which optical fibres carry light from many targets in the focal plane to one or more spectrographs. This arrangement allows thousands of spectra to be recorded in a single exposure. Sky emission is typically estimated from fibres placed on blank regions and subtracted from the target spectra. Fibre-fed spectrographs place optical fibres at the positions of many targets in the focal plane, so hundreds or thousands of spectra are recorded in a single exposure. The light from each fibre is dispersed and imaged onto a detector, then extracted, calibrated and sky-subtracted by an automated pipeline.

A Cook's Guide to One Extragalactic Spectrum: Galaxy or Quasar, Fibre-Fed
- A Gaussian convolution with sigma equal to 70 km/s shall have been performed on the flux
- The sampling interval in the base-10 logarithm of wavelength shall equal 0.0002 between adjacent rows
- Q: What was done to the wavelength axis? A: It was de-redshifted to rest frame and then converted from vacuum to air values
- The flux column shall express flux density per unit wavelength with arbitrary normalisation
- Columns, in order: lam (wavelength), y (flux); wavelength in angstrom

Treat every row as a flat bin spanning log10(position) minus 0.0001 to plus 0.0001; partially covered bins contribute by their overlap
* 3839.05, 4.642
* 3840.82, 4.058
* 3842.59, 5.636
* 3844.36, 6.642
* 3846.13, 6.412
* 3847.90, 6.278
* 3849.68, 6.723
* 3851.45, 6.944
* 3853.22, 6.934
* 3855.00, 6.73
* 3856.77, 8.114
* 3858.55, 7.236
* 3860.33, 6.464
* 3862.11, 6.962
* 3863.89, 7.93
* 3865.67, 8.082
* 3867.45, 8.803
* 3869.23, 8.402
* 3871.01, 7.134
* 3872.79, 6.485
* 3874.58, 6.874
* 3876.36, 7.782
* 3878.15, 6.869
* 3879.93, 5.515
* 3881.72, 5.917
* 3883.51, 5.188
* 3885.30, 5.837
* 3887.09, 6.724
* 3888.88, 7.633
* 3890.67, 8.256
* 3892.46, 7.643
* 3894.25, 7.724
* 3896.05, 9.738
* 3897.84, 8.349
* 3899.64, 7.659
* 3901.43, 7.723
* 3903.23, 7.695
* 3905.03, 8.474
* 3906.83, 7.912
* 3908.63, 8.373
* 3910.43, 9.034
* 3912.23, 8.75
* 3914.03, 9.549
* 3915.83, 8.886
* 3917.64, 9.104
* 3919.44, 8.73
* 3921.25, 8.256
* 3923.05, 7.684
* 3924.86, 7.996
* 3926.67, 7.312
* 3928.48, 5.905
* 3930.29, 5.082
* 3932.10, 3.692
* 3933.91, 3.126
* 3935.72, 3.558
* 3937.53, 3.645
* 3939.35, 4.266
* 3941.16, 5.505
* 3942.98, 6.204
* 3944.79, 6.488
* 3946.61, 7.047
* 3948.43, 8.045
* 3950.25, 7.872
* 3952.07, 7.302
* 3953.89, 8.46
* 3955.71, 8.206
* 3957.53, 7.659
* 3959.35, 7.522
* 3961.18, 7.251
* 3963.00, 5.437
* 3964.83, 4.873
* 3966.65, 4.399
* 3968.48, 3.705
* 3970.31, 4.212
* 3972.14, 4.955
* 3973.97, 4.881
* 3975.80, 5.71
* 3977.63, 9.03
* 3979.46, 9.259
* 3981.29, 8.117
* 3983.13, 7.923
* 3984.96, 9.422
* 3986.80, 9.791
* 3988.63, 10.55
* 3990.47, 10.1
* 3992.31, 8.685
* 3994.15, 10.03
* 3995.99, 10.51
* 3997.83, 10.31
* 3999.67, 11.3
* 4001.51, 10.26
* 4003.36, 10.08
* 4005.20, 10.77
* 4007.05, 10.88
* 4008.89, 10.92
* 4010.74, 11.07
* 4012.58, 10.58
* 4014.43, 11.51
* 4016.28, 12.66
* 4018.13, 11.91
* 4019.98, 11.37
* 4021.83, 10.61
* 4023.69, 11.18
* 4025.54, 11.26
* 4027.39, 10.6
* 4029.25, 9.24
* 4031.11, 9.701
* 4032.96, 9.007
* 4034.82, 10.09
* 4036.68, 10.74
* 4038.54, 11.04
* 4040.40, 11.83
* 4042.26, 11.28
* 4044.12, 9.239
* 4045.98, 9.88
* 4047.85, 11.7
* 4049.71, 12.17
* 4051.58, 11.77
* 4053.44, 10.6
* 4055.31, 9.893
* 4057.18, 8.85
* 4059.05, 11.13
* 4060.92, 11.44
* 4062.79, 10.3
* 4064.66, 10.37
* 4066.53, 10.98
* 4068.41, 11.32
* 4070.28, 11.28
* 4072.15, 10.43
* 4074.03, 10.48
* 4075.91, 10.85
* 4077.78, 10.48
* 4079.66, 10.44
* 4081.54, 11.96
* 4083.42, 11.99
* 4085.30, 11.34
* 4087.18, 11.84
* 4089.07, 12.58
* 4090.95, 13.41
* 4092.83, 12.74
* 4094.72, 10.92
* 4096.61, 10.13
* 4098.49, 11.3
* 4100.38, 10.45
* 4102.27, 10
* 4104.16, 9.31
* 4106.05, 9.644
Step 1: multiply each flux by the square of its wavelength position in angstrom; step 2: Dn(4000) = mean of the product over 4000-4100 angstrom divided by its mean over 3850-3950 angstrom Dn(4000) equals 1.7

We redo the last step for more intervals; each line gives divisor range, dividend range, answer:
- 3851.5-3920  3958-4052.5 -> 1.31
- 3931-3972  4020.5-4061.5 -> 1.90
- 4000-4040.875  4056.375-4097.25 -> 1.07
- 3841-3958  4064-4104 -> 1.73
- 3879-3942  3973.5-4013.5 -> 1.43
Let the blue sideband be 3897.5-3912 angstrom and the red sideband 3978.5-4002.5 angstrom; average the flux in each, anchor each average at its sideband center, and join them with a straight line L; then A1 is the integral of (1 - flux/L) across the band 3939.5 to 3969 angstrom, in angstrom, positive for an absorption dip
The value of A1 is 8.0 angstrom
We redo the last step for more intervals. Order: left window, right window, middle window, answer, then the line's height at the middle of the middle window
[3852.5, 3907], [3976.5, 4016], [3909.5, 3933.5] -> 2.1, 8.34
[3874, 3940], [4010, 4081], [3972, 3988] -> 2.1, 9.04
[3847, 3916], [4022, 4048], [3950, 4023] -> 6.2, 9.52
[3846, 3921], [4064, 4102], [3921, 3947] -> 8.8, 8.51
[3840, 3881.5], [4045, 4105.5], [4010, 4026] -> -2.3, 9.91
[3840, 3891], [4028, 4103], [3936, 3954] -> 4.6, 8.44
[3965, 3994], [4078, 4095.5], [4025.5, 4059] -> -1.7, 10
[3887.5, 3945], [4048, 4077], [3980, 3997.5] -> -1.0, 8.99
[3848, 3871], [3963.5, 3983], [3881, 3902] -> -1.2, 7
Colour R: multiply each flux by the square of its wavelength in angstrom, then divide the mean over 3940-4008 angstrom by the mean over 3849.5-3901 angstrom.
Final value 1.1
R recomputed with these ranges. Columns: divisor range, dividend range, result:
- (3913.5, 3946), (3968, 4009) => 1.43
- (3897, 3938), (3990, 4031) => 1.55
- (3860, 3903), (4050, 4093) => 1.67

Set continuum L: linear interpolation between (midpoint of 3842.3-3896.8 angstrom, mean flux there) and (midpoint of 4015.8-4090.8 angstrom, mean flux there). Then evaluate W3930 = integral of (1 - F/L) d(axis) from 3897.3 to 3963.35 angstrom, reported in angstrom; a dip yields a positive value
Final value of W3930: 9.3 angstrom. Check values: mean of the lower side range 7.09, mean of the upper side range 10.9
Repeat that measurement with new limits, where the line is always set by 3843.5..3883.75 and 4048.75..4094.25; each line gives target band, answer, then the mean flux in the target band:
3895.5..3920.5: -2.07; 8.55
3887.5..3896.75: -0.62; 8.09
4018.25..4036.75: -0.23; 10.4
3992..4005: -0.73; 10.3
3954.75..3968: 3.79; 6.4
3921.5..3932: 2.05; 6.65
